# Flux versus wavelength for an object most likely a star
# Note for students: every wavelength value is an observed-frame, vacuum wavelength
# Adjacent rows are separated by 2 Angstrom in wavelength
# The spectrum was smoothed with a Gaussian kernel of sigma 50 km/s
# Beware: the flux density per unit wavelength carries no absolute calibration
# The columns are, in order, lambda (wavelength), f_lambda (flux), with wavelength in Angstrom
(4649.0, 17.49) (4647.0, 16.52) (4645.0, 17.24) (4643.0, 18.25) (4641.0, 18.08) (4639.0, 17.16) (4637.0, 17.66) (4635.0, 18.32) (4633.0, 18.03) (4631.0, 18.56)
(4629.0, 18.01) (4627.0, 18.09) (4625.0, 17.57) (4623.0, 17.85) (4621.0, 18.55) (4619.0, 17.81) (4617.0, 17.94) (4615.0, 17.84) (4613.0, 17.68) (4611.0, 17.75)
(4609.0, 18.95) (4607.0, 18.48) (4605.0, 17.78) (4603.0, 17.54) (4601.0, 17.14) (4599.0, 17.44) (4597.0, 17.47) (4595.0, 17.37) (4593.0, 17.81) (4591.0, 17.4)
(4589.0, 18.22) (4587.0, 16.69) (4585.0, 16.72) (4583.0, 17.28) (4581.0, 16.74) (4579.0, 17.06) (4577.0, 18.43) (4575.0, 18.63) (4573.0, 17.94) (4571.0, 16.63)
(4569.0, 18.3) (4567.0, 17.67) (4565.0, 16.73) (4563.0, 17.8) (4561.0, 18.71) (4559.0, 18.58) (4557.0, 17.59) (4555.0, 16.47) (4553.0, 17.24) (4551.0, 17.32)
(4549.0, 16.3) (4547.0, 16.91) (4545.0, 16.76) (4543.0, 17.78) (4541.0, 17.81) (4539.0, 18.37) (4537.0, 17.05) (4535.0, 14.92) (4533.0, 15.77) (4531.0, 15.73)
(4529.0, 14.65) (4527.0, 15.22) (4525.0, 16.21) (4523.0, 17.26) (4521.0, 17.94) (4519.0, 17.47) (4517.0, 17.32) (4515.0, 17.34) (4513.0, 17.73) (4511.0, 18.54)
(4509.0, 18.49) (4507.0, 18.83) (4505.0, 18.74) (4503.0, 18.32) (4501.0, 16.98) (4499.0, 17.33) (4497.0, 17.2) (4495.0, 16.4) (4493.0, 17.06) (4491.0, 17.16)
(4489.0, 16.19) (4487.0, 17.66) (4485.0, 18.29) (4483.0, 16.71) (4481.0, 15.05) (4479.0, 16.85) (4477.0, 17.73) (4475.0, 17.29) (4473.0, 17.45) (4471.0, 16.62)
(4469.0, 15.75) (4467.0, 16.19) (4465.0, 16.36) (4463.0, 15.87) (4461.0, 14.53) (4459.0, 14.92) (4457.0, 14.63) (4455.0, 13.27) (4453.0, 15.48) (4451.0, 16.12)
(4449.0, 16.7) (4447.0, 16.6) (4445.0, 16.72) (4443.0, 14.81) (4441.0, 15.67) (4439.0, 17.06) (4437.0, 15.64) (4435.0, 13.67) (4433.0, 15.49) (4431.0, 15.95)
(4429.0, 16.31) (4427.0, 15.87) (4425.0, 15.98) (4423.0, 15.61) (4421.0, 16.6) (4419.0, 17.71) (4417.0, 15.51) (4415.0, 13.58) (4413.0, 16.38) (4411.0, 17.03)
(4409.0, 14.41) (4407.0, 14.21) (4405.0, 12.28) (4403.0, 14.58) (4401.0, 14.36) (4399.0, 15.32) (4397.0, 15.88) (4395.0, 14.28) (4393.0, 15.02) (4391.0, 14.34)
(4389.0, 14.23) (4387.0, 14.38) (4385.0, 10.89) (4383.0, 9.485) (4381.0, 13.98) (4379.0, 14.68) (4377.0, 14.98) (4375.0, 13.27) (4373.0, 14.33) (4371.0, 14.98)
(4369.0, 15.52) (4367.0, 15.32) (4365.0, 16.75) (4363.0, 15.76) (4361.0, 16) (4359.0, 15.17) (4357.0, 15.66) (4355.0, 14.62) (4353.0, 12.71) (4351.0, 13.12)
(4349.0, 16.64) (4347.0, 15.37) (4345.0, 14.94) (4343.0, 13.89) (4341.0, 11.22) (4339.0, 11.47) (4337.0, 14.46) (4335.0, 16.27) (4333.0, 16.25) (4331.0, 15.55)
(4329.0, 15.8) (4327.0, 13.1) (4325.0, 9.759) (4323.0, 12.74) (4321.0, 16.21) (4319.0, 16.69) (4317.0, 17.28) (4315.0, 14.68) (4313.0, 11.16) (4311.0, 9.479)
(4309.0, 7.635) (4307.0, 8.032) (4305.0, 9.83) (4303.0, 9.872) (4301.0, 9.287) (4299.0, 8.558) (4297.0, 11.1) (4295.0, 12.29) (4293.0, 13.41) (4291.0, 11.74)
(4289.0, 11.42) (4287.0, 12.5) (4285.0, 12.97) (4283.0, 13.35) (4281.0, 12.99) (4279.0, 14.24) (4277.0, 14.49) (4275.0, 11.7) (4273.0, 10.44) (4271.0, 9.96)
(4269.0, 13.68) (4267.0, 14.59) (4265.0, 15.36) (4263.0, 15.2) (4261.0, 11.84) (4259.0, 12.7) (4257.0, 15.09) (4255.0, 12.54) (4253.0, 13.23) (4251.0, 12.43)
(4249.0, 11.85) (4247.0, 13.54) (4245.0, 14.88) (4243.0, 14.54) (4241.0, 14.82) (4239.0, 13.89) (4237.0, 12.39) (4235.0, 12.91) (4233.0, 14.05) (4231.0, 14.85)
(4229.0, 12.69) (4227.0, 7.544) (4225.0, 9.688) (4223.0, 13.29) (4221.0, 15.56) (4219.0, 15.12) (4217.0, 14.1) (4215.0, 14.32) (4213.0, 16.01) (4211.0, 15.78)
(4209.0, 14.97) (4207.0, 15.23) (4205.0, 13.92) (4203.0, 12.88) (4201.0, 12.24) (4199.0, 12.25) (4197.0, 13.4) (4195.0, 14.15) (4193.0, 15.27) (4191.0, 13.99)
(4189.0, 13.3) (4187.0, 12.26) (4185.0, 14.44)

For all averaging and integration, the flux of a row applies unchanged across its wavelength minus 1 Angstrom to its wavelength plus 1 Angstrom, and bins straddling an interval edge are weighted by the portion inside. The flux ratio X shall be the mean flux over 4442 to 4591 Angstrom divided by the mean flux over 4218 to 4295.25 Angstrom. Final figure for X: 1.3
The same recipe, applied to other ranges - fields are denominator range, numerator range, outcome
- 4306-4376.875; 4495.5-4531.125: 1.23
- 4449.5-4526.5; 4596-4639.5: 1.06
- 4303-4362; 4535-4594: 1.28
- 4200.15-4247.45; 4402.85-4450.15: 1.14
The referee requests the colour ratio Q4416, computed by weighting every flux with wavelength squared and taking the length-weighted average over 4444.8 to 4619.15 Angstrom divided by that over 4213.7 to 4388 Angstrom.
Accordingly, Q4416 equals 1.43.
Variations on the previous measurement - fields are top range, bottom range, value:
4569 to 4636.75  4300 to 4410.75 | 1.44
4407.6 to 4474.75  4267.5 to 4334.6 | 1.35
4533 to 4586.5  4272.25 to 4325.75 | 1.62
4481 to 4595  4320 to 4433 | 1.27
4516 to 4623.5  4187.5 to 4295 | 1.51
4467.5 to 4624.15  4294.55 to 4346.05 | 1.52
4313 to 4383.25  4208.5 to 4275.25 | 1.14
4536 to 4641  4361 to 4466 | 1.27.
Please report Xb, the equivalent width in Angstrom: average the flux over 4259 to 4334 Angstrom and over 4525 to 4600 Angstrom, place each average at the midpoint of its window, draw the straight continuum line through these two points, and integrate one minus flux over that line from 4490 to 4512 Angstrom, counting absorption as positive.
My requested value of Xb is -2.2 Angstrom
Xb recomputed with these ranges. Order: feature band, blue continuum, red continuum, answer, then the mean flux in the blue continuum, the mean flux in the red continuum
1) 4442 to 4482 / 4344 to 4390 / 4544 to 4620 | -0.28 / 14.5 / 17.6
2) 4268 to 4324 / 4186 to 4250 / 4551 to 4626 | 9.32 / 13.6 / 17.7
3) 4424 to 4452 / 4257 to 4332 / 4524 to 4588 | -1.66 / 12.5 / 17.1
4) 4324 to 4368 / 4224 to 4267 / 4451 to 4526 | 0.48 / 13.2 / 16.8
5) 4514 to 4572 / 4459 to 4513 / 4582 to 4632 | 1.16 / 17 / 17.8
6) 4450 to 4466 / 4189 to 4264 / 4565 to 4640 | 0.99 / 13.6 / 17.7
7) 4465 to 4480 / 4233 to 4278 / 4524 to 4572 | -0.76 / 13.3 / 16.9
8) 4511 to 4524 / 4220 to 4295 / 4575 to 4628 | -0.81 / 13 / 17.7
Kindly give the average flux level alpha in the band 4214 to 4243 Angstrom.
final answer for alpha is 13.3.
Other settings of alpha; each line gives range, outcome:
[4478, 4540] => 17.1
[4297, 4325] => 11.6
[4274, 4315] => 11.4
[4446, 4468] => 15.5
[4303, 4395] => 13.8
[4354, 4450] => 15.1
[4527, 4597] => 17.2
